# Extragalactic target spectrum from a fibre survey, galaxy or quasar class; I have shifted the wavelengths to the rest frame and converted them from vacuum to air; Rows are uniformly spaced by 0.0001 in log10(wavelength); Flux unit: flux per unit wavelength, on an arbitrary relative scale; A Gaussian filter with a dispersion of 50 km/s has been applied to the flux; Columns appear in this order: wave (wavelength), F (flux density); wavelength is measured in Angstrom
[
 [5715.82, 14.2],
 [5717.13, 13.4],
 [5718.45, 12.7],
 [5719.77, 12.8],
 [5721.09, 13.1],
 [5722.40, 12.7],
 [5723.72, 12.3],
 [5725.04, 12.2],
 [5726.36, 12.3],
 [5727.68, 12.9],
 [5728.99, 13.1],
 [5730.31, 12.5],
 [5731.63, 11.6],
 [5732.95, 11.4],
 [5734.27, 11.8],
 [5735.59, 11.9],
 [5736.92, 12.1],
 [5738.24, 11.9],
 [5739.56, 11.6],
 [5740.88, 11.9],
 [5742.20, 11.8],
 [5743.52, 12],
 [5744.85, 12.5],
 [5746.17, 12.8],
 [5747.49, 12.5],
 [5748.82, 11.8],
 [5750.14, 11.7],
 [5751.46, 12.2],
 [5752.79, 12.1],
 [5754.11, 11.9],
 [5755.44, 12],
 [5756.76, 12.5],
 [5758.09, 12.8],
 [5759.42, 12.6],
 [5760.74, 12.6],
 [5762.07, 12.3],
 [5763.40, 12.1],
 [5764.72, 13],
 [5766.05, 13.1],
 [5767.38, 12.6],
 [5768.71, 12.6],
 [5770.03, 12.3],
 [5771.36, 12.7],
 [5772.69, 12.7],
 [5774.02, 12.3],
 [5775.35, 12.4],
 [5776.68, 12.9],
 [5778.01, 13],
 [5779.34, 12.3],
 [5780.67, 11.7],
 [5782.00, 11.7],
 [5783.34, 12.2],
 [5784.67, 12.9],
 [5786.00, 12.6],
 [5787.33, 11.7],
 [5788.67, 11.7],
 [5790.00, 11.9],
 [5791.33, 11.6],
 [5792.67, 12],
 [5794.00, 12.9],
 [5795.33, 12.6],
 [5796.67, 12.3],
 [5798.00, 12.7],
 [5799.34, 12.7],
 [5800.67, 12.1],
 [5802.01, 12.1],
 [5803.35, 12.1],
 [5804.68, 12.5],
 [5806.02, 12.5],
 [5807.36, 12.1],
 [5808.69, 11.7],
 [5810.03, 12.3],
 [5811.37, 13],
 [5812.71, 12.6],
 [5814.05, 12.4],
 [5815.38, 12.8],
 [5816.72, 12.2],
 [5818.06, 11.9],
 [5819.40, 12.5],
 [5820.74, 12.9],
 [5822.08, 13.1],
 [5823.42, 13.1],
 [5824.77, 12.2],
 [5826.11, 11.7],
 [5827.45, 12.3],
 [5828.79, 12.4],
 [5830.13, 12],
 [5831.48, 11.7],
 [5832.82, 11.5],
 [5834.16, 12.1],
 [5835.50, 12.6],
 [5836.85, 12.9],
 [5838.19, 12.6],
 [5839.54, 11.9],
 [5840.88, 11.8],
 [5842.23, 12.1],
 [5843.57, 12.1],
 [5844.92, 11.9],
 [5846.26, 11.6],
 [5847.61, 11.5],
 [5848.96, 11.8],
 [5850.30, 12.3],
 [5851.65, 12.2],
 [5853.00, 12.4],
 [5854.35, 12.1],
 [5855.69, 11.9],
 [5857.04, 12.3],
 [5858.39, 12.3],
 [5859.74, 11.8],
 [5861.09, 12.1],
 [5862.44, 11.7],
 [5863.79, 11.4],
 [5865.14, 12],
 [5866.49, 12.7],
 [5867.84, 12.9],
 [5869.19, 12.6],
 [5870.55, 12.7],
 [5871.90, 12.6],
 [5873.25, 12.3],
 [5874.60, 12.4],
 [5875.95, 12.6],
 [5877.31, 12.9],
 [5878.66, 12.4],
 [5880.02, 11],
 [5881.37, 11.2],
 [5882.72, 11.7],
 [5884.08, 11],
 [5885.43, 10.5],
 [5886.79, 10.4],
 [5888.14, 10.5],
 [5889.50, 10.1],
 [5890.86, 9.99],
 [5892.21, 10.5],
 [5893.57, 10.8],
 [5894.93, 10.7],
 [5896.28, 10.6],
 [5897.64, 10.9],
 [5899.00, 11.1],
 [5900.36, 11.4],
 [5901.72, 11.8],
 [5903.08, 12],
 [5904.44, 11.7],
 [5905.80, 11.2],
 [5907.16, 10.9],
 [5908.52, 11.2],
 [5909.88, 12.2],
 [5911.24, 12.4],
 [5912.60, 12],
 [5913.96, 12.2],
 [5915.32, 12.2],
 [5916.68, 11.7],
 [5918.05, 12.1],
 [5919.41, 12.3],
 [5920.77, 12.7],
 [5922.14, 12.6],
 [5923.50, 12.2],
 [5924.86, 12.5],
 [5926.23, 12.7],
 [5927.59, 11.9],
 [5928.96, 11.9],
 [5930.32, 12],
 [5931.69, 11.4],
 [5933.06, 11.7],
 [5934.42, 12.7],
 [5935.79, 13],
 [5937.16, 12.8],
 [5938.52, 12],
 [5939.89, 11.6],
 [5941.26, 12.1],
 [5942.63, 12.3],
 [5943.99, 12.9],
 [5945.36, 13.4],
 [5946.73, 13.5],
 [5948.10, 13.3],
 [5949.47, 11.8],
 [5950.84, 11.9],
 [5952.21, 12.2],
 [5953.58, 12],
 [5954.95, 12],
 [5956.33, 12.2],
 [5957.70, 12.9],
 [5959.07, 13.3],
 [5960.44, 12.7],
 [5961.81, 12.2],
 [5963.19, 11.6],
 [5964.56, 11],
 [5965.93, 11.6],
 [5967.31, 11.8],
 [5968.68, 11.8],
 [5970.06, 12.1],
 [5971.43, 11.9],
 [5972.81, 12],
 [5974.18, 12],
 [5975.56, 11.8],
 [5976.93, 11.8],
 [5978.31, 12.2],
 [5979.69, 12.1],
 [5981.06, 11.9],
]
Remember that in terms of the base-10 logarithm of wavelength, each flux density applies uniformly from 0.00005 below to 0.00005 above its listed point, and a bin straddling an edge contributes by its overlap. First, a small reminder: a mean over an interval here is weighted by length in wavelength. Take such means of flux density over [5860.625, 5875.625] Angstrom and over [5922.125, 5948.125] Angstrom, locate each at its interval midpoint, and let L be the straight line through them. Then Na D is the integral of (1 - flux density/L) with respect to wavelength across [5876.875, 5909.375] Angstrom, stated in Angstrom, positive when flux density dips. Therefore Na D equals 3.3 Angstrom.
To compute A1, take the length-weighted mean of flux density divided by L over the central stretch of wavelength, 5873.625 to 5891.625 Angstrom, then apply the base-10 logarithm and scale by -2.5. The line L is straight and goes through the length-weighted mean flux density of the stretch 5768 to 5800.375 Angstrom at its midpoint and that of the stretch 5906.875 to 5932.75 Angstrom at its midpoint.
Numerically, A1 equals 0.08 mag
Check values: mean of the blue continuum 12.3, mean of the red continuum 12.1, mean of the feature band 11.3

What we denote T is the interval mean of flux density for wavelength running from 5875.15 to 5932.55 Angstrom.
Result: 11.6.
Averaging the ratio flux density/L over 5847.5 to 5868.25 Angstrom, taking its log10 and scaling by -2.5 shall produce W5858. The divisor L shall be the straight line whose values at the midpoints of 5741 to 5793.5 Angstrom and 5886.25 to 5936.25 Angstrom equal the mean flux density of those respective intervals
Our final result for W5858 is -0.02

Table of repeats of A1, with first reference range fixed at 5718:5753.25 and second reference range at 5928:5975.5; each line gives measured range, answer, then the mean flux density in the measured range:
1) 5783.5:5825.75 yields -0.01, 12.4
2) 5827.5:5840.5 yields 0.00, 12.2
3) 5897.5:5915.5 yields 0.05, 11.7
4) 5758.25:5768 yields -0.03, 12.6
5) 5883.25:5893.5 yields 0.17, 10.5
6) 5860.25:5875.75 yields -0.01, 12.3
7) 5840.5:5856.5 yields 0.02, 12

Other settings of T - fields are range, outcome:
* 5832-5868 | 12.1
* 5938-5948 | 12.6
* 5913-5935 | 12.2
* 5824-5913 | 11.8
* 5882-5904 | 10.9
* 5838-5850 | 11.9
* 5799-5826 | 12.4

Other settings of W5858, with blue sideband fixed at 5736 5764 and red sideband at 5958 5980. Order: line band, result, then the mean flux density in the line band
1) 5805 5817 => -0.03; 12.4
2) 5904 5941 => 0.00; 12.1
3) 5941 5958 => -0.04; 12.5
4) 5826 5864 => 0.00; 12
